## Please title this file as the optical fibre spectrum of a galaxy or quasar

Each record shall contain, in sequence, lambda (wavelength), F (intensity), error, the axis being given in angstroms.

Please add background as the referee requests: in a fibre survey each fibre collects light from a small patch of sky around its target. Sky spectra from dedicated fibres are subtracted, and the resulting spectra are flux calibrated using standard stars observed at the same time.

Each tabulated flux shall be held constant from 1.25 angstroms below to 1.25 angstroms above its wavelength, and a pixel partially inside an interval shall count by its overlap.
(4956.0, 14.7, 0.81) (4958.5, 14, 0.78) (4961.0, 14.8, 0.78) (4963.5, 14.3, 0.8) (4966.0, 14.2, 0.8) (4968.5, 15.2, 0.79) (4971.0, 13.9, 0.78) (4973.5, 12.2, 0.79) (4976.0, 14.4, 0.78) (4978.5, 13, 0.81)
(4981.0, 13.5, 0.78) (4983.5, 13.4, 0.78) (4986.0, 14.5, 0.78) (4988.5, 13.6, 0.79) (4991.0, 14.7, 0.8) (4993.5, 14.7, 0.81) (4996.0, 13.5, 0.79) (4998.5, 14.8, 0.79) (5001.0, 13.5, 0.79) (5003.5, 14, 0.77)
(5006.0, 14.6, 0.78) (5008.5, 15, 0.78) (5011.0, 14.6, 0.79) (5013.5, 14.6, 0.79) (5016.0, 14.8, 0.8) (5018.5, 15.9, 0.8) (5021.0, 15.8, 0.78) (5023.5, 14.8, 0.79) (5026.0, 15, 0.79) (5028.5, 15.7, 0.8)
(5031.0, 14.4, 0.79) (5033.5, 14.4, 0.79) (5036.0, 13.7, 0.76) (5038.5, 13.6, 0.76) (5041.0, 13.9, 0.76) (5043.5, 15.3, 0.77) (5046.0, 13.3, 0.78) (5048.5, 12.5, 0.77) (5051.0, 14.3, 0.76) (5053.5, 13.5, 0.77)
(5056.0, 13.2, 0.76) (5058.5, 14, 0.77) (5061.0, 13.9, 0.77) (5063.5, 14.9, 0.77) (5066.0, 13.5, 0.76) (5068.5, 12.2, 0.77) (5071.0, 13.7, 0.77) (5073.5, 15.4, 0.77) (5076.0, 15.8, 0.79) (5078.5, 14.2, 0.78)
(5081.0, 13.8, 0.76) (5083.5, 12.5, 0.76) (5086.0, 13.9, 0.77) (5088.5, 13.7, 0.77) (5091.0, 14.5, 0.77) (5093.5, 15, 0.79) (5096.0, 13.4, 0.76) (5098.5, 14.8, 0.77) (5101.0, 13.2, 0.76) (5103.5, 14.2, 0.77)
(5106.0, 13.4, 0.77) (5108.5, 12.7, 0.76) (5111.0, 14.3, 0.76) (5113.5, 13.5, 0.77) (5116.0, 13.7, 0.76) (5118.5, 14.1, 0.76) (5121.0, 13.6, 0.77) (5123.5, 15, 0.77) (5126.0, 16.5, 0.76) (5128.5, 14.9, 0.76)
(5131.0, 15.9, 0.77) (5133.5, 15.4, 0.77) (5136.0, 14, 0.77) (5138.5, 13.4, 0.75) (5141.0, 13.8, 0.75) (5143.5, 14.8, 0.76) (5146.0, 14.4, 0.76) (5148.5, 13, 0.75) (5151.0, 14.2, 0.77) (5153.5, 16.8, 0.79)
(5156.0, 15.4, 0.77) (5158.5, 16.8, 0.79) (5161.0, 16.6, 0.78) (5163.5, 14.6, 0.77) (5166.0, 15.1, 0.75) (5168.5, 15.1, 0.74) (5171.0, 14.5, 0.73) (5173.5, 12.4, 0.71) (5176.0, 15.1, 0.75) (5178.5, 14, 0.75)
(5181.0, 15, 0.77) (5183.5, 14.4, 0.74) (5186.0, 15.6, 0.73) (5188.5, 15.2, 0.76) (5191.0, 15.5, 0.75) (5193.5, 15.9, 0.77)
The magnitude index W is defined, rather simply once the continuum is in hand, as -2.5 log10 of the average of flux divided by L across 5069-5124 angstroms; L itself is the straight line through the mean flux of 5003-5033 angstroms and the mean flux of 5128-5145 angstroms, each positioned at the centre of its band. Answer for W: 0.055 mag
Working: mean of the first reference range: 14.9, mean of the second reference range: 14.6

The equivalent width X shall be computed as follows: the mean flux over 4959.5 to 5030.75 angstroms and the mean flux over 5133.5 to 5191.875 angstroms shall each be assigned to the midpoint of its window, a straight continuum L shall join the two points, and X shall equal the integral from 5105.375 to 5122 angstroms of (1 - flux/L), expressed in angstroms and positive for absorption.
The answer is 1.2 angstroms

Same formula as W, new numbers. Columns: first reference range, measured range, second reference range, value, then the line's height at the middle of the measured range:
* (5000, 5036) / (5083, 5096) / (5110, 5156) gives 0.05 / 14.6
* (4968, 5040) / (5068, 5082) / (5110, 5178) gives 0.02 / 14.5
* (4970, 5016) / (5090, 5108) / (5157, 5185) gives 0.04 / 14.5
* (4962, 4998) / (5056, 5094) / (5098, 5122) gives -0.02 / 13.8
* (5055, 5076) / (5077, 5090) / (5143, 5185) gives 0.04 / 14.1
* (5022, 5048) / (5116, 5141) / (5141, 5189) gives 0.01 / 14.7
